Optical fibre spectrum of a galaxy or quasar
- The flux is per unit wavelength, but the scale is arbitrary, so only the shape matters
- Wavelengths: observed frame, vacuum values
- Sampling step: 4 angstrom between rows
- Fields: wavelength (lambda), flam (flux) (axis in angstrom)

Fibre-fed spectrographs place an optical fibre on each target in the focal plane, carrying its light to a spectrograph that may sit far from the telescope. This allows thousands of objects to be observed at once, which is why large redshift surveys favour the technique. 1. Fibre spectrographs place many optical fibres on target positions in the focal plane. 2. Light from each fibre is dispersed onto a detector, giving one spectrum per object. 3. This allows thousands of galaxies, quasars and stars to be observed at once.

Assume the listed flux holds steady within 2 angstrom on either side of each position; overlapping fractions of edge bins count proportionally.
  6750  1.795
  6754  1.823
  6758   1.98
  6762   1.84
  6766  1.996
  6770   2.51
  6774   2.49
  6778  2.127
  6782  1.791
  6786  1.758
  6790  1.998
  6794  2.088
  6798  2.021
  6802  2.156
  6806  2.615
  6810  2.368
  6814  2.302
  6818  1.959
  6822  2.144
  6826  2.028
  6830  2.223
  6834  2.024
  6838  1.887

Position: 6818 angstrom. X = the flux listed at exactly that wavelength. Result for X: 1.959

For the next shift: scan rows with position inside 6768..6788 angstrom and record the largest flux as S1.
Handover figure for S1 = 2.51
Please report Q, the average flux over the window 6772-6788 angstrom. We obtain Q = 2.04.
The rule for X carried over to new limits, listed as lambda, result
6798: 2.021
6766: 1.996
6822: 2.144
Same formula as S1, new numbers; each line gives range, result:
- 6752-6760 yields 1.98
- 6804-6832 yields 2.615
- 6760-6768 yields 1.996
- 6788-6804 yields 2.156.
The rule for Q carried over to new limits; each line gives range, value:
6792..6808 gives 2.22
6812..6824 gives 2.14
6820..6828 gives 2.09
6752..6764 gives 1.88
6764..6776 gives 2.33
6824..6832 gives 2.13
